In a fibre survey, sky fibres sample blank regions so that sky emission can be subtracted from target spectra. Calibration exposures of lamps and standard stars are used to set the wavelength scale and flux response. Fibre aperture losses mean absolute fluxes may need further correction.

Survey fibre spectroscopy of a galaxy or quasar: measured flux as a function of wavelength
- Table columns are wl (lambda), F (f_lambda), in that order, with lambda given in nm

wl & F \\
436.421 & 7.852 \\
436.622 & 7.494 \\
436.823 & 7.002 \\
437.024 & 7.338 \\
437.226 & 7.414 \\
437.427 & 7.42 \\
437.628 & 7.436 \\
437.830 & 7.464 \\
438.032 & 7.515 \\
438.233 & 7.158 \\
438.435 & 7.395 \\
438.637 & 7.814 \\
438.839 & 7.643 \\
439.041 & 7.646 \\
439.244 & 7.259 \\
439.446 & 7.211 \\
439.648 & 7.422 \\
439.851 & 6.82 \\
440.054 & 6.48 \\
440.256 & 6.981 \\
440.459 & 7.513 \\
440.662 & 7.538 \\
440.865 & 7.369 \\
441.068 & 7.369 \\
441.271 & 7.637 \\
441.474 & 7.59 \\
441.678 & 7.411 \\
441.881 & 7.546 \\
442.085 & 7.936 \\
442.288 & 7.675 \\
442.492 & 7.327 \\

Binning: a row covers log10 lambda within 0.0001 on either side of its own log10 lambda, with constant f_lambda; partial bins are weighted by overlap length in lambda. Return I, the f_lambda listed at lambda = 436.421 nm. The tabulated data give 7.852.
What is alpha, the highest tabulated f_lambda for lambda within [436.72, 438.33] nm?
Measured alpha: 7.515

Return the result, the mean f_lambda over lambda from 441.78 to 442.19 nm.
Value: 7.74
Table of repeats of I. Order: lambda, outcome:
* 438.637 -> 7.814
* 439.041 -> 7.646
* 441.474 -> 7.59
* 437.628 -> 7.436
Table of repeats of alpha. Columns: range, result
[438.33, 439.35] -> 7.814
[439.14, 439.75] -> 7.422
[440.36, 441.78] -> 7.637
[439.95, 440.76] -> 7.538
